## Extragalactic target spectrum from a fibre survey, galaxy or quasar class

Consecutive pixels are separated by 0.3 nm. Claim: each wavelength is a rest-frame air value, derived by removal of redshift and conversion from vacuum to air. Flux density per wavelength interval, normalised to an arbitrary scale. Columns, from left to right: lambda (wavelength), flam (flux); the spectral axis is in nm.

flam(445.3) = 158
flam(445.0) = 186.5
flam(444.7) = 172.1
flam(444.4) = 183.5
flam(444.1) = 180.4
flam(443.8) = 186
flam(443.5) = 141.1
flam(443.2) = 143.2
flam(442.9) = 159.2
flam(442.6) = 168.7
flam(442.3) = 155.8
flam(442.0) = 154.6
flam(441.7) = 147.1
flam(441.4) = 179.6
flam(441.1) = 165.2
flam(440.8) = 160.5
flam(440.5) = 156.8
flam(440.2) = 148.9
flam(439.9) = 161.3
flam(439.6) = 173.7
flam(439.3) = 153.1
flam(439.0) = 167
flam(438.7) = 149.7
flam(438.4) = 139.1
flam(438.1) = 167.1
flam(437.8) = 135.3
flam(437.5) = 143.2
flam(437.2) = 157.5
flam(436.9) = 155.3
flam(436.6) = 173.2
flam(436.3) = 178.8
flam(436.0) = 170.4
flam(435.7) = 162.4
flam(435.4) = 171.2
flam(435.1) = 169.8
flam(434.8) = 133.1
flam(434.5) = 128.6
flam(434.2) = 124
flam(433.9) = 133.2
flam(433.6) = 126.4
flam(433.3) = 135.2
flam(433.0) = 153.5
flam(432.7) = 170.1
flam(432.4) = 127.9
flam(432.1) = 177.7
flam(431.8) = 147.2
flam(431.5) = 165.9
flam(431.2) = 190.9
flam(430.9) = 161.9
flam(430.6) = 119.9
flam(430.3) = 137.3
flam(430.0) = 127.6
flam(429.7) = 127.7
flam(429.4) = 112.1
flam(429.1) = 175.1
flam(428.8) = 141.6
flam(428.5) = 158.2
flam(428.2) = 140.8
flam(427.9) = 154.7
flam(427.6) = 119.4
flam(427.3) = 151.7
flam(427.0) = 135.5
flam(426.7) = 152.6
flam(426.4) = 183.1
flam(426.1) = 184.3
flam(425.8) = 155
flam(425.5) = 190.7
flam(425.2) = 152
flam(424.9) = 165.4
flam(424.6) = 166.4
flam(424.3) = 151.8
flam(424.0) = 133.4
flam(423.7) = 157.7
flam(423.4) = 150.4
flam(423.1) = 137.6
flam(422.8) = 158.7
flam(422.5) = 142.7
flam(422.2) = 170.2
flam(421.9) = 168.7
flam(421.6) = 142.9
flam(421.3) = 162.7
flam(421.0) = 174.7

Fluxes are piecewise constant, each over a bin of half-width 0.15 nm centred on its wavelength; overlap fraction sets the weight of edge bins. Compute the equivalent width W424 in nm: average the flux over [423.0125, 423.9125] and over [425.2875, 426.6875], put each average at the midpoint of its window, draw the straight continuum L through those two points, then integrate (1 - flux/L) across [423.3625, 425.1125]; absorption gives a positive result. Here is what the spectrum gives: 0.02 nm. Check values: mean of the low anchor 148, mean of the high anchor 175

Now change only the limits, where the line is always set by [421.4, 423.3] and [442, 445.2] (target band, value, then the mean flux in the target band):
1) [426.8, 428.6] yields 0.16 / 143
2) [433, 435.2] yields 0.34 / 136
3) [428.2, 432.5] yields 0.29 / 148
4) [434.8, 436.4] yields -0.05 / 167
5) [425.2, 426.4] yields -0.14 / 174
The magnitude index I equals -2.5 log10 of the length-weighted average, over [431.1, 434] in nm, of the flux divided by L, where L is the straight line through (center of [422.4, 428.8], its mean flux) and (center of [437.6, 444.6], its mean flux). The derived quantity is 0.030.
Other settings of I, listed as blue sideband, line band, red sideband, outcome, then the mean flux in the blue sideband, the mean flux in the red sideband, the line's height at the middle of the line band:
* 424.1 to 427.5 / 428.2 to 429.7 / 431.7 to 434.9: 0.07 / 162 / 142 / 153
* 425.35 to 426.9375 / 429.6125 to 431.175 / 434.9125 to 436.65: 0.22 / 171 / 170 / 171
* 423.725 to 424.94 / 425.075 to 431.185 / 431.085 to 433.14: 0.05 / 154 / 161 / 157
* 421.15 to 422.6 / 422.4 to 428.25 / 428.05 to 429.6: -0.02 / 158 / 145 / 152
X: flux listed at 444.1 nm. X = 180.4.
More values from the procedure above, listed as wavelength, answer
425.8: 155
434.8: 133.1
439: 167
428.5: 158.2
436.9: 155.3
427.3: 151.7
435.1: 169.8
